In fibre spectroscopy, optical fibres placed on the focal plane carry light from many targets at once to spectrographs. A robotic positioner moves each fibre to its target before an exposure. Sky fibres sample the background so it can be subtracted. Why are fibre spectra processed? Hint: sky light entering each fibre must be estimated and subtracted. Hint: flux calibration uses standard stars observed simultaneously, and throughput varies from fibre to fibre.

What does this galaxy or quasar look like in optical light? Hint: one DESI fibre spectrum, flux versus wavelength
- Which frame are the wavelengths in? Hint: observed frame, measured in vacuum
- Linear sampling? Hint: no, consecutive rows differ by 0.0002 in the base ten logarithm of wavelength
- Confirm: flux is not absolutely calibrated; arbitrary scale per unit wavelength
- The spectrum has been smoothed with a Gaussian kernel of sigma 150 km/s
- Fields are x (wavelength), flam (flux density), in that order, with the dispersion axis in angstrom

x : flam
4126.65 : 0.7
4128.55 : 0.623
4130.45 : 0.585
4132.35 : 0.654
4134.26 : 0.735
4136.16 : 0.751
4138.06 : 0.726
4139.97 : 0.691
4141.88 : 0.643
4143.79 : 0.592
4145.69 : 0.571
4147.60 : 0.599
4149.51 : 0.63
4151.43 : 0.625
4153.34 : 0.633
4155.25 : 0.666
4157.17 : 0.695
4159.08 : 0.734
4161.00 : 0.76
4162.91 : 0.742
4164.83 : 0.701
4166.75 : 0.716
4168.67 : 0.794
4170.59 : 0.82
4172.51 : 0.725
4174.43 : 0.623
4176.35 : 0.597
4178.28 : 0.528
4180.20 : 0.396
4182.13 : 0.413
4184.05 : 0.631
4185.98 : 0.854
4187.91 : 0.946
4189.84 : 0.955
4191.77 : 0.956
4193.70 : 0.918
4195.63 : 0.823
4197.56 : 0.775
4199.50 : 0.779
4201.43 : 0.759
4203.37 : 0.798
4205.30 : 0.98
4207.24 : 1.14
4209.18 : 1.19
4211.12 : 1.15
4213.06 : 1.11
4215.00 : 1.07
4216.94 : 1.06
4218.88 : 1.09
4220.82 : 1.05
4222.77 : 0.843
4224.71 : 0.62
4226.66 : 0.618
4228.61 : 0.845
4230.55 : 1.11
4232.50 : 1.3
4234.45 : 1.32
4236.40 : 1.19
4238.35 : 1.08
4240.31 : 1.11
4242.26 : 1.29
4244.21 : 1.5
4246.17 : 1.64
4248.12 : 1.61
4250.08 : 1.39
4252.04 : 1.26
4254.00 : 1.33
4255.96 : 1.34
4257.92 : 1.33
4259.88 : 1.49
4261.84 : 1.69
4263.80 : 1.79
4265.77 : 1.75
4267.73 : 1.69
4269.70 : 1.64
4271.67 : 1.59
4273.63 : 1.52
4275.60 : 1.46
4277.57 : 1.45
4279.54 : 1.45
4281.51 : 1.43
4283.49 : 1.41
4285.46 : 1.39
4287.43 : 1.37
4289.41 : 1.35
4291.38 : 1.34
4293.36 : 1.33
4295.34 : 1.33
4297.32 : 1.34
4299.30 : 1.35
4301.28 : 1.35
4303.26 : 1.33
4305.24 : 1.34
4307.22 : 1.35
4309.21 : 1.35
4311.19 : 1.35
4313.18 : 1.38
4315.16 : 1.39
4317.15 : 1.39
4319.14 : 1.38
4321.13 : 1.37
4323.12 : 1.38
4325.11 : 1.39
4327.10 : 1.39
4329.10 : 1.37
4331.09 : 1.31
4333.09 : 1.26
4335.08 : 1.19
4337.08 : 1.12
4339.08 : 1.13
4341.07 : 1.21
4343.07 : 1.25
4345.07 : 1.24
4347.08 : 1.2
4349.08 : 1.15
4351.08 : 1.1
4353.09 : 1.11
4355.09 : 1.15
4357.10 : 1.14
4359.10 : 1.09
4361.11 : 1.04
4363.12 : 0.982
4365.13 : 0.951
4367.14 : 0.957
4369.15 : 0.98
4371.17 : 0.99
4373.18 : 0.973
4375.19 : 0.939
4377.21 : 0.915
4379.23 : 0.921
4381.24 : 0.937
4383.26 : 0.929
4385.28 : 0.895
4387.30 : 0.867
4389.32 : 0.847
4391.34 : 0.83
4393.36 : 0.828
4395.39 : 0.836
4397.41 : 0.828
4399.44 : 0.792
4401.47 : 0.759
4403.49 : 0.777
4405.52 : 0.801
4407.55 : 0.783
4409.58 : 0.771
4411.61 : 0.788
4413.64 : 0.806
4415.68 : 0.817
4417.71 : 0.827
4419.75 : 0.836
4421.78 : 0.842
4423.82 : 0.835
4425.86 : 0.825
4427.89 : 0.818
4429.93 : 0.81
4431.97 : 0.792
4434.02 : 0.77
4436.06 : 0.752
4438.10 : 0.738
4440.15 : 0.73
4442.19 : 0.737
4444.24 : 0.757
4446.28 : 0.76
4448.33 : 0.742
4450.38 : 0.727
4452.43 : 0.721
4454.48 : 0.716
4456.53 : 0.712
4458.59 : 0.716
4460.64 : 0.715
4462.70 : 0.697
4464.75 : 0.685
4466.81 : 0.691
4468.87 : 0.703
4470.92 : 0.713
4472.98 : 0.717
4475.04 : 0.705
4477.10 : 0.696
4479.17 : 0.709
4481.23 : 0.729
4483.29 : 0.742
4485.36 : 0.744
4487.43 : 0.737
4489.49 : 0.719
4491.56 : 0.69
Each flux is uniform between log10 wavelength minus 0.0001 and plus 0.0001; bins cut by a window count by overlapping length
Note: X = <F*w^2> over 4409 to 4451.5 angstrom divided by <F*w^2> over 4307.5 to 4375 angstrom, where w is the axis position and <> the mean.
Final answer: 0.68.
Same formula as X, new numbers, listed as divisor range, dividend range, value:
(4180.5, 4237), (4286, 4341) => 1.49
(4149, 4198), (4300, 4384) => 1.78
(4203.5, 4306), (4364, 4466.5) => 0.67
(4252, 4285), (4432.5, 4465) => 0.53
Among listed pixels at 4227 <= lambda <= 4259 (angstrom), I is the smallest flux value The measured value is 0.845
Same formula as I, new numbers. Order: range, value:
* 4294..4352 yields 1.1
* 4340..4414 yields 0.759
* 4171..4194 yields 0.396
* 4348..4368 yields 0.951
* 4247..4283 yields 1.26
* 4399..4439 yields 0.738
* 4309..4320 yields 1.35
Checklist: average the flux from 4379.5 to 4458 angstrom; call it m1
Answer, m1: 0.799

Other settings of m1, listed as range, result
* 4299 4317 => 1.36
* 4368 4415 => 0.86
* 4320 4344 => 1.28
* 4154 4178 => 0.708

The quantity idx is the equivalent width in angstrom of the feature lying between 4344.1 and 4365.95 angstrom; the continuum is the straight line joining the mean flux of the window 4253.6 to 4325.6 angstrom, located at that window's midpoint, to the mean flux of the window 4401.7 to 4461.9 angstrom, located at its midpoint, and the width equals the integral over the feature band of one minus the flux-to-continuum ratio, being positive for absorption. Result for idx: 0.45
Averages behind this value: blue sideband 1.43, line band 1.11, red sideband 0.773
